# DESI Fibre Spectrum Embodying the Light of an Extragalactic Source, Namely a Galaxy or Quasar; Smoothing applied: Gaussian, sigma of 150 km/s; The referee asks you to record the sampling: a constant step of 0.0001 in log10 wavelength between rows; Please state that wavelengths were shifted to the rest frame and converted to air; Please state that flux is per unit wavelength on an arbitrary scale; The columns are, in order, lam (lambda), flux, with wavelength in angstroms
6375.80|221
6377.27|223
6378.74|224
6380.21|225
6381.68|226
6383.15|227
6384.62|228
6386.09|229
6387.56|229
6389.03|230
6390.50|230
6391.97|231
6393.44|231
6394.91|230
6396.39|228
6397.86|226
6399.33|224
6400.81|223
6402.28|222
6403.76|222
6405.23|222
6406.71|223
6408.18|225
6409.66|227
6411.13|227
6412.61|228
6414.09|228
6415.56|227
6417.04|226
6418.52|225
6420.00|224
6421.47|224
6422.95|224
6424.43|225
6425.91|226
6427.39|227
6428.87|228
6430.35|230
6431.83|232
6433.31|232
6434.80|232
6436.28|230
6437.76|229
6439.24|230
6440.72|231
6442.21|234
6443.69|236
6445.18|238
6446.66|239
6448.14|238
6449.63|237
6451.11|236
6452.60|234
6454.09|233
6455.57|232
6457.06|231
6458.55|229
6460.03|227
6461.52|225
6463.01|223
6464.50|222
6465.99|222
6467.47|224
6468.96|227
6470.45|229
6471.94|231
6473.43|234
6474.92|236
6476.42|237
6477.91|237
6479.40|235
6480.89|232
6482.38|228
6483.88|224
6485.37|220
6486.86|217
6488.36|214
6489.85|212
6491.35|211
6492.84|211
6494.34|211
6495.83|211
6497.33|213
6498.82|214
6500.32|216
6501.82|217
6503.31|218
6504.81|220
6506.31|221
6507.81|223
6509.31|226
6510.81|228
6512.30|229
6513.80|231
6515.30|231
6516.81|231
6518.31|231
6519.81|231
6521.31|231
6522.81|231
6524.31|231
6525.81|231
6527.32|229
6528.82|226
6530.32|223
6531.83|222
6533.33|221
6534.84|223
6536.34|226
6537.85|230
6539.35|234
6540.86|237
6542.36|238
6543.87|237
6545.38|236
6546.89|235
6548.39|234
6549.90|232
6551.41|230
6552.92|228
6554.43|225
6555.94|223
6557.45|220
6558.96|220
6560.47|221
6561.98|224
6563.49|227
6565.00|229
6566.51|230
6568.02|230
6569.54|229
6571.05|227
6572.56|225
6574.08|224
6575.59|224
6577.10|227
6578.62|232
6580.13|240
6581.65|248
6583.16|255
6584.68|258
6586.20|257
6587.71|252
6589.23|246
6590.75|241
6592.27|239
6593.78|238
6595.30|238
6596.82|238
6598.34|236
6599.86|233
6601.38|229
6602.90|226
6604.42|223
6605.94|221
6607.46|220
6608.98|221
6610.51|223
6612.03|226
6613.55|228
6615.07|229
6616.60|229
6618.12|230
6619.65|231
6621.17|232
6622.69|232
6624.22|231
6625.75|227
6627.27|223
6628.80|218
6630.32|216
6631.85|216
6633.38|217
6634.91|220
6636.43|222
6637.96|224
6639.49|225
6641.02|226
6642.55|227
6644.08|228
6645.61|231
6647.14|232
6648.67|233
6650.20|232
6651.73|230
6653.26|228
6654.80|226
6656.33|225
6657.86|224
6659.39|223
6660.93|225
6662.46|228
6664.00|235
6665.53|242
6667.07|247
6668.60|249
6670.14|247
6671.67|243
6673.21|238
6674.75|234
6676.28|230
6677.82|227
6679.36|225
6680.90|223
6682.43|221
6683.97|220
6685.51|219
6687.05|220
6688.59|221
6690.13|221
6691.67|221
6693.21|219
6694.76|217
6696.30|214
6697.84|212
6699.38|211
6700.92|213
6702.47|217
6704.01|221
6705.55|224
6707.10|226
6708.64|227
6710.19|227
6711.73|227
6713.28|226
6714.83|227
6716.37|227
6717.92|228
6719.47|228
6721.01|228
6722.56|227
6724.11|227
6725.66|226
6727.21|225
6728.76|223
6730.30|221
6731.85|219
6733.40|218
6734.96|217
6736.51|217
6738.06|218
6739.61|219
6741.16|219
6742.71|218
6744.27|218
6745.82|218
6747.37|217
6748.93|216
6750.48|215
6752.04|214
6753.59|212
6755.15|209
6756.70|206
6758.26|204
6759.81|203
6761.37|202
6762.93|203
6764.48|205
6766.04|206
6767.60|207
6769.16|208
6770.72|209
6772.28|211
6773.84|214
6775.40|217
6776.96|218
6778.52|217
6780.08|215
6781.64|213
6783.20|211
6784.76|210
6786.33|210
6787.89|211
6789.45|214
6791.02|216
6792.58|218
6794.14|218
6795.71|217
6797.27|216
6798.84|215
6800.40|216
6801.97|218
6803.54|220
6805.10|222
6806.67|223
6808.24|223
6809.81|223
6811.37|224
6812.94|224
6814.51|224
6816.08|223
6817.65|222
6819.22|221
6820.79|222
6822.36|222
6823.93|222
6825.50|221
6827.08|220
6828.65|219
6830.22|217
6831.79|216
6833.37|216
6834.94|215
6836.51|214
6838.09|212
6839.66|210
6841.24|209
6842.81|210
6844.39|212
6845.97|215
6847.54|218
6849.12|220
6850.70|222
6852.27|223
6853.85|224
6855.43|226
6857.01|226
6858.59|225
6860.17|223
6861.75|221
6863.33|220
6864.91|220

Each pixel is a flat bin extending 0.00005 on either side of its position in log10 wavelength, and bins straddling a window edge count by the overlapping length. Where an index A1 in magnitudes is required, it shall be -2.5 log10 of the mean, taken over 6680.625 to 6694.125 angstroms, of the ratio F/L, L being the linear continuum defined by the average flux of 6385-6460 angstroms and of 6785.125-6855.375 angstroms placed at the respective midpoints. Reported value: 0.01 mag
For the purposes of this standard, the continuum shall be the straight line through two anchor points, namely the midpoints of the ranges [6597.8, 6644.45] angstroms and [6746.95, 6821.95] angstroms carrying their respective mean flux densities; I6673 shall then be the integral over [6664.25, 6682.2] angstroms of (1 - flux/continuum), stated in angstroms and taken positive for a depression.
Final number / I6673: -1.2 angstroms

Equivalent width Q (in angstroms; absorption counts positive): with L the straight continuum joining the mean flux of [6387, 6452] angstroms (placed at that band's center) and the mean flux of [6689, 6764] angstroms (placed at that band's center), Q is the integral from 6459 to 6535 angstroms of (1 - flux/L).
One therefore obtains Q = 0.57 angstroms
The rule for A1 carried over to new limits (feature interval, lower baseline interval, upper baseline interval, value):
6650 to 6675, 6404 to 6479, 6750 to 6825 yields -0.066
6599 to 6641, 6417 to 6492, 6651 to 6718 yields 0.009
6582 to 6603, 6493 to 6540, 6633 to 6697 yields -0.076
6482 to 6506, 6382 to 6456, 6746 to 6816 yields 0.049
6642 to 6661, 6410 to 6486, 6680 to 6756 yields -0.026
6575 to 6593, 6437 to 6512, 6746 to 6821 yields -0.100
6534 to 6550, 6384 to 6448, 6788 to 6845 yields -0.037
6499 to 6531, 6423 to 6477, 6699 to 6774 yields 0.006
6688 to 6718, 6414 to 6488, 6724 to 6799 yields -0.020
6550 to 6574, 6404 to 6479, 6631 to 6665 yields 0.008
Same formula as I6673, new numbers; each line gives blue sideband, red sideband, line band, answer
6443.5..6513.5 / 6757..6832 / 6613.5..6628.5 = -0.5 angstroms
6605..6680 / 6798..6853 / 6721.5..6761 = 1.1 angstroms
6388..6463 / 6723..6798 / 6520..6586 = -2.1 angstroms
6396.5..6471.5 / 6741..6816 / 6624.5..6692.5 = -2.6 angstroms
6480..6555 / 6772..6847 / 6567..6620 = -2.5 angstroms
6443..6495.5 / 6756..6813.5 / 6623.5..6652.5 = -0.7 angstroms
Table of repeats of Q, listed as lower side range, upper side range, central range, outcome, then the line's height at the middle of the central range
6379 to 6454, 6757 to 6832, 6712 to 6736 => -0.7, 218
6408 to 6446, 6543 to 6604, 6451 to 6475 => 0.1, 230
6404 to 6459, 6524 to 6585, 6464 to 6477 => 0.0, 230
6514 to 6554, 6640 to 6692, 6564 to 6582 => 0.0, 230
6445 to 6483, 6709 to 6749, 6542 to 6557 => -0.2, 228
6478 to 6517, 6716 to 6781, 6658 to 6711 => -2.2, 217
